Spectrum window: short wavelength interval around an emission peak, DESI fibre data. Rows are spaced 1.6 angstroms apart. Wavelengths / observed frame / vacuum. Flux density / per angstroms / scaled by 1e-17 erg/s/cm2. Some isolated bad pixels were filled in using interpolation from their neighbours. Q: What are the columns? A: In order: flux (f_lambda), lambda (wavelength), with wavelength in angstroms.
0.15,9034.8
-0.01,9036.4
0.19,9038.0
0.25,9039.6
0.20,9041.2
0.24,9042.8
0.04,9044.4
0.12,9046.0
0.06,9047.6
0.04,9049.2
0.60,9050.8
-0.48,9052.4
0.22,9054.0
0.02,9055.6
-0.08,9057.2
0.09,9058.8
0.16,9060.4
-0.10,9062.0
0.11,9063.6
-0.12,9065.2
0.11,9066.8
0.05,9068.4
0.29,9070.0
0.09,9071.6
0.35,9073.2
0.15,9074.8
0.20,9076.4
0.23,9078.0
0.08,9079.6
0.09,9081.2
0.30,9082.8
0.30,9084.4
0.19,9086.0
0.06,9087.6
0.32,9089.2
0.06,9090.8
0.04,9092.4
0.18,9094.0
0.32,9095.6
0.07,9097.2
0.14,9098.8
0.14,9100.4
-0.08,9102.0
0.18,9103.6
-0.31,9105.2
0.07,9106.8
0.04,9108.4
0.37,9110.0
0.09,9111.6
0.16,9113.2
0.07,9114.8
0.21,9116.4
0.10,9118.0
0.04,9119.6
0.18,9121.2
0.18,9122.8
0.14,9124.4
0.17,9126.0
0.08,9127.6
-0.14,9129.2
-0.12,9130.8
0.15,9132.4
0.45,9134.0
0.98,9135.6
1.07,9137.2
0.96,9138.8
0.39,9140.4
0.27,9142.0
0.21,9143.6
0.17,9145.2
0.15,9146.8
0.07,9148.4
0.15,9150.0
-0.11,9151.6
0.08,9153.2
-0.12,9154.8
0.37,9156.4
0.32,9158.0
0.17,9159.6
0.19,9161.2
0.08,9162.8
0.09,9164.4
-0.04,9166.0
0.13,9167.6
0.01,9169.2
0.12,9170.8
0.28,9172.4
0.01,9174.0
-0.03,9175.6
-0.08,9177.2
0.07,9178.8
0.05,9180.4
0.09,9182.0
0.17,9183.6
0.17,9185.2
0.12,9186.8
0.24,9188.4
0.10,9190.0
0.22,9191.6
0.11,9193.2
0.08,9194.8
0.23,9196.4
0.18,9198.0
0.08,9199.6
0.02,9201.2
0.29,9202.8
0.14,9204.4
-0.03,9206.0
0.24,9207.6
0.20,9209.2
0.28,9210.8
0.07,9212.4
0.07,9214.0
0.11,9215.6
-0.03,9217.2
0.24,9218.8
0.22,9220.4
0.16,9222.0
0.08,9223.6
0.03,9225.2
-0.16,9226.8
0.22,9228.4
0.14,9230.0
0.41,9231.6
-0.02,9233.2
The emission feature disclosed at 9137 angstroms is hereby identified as H-gamma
